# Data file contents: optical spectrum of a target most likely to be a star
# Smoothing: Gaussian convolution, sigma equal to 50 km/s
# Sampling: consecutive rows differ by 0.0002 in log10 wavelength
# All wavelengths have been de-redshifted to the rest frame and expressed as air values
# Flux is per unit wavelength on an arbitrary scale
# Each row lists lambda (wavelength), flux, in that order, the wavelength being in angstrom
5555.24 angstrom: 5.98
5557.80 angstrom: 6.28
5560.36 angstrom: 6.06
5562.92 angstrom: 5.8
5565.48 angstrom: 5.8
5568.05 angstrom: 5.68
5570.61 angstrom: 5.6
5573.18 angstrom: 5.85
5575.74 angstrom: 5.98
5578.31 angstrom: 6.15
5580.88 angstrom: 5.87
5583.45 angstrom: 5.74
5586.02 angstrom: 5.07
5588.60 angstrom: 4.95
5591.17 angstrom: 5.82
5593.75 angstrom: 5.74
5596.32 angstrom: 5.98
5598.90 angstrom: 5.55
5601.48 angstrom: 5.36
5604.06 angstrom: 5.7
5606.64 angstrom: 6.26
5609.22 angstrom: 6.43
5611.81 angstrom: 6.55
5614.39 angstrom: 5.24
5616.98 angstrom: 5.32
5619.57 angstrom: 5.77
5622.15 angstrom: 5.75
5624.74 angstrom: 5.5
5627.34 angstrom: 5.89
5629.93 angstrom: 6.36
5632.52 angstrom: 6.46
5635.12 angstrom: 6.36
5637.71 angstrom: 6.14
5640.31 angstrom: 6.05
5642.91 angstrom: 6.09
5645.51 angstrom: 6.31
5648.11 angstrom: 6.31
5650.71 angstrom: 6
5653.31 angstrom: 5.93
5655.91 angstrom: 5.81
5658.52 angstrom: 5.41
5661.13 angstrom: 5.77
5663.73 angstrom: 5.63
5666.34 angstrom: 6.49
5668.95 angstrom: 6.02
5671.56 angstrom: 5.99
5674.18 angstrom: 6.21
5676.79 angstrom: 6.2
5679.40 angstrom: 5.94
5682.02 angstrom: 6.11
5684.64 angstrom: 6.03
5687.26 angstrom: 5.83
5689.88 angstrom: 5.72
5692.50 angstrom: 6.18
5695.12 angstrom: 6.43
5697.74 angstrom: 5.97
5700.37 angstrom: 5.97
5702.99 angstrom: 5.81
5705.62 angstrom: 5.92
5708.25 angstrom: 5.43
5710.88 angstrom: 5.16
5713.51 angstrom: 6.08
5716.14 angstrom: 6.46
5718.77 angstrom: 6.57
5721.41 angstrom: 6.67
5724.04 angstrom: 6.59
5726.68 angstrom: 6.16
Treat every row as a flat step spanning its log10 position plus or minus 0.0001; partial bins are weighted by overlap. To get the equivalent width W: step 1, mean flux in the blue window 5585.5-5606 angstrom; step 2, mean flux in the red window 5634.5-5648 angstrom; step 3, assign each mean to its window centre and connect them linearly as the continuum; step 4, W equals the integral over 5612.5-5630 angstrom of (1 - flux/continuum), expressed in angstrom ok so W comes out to 0.7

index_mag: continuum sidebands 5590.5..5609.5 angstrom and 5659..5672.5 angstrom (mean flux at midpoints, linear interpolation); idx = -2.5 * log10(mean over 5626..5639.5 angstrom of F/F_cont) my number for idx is -0.06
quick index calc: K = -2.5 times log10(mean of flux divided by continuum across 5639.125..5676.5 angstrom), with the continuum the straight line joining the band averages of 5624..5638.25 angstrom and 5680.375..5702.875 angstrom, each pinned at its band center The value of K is 0.014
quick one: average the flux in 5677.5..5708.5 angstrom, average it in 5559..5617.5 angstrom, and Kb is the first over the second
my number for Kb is 1.0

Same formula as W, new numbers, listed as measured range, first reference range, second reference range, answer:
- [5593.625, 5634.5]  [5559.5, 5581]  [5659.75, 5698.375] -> 0.37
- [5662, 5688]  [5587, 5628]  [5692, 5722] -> -0.47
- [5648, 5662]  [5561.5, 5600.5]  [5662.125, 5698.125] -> 0.30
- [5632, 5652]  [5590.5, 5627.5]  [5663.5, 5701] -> -1.00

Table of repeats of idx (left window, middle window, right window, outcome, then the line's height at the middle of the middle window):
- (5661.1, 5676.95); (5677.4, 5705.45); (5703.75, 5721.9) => 0.005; 6.03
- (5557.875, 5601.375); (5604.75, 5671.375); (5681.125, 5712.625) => -0.034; 5.81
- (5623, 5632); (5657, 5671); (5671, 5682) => 0.034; 6.06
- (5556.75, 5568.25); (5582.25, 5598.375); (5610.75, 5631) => 0.060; 5.86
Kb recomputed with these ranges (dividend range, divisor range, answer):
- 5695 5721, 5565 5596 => 1.05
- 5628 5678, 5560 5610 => 1.06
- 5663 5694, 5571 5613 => 1.04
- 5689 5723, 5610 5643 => 1.01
